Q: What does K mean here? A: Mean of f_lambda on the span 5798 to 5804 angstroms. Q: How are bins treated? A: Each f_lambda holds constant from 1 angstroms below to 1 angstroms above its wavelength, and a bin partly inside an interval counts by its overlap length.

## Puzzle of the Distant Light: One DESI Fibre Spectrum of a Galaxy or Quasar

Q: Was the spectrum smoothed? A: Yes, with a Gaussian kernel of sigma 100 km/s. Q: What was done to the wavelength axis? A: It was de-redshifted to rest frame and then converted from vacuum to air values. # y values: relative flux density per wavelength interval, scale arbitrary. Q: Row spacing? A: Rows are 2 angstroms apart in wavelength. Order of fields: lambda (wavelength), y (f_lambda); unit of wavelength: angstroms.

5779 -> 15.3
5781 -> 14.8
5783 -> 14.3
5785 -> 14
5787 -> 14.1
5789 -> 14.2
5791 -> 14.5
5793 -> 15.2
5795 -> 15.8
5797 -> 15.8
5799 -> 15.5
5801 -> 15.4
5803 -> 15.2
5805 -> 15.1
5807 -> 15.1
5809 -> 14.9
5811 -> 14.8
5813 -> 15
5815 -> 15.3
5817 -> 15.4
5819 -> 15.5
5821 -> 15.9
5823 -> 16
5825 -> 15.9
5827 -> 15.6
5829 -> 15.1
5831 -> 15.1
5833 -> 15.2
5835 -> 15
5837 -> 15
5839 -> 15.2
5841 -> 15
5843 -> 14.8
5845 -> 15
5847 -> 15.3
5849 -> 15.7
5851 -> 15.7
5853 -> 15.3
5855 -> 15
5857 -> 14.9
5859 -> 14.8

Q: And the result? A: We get 15.4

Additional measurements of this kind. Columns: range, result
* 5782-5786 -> 14.2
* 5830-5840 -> 15.1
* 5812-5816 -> 15.2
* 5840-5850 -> 15.2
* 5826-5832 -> 15.3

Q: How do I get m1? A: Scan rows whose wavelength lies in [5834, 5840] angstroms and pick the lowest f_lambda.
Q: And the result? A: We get 15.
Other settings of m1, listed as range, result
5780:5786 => 14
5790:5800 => 14.5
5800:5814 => 14.8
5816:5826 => 15.4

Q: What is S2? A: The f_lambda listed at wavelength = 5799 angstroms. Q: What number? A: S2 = 15.5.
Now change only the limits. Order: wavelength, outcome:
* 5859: 14.8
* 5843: 14.8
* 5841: 15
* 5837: 15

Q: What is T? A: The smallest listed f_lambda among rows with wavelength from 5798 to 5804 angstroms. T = 15.2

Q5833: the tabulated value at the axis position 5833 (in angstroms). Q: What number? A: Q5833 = 15.2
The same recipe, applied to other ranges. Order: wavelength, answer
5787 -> 14.1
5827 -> 15.6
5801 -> 15.4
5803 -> 15.2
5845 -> 15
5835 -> 15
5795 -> 15.8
